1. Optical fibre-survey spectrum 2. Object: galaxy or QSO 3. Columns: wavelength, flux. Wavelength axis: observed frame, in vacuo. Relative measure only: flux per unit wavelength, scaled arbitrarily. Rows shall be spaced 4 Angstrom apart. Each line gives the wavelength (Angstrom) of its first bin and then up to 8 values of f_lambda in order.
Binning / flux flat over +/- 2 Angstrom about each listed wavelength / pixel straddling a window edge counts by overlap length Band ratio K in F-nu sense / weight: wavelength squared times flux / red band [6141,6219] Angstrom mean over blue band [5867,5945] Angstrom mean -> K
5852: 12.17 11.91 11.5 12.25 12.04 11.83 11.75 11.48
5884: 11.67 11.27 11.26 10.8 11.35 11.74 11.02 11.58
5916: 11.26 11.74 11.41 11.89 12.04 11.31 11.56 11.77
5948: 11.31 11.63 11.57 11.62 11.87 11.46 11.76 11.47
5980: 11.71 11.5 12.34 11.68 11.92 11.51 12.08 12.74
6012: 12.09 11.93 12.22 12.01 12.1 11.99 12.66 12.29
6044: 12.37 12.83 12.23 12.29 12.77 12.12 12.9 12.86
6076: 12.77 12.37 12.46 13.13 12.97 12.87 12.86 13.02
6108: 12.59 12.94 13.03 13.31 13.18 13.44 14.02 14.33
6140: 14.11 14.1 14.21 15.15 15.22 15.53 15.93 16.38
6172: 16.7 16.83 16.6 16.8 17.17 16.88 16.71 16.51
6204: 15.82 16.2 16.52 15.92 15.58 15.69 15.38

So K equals 1.52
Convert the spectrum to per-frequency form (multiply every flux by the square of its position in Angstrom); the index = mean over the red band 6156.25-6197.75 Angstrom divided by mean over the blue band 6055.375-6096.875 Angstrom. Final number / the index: 1.3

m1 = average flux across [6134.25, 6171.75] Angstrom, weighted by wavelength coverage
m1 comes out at 15.1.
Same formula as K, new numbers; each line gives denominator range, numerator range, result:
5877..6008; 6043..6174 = 1.24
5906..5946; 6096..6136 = 1.22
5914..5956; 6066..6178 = 1.28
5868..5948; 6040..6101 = 1.16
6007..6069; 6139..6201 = 1.35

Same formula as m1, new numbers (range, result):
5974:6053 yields 12.1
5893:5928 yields 11.4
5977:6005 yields 11.8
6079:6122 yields 12.9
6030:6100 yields 12.6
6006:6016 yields 12.3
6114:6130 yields 13.2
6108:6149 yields 13.6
